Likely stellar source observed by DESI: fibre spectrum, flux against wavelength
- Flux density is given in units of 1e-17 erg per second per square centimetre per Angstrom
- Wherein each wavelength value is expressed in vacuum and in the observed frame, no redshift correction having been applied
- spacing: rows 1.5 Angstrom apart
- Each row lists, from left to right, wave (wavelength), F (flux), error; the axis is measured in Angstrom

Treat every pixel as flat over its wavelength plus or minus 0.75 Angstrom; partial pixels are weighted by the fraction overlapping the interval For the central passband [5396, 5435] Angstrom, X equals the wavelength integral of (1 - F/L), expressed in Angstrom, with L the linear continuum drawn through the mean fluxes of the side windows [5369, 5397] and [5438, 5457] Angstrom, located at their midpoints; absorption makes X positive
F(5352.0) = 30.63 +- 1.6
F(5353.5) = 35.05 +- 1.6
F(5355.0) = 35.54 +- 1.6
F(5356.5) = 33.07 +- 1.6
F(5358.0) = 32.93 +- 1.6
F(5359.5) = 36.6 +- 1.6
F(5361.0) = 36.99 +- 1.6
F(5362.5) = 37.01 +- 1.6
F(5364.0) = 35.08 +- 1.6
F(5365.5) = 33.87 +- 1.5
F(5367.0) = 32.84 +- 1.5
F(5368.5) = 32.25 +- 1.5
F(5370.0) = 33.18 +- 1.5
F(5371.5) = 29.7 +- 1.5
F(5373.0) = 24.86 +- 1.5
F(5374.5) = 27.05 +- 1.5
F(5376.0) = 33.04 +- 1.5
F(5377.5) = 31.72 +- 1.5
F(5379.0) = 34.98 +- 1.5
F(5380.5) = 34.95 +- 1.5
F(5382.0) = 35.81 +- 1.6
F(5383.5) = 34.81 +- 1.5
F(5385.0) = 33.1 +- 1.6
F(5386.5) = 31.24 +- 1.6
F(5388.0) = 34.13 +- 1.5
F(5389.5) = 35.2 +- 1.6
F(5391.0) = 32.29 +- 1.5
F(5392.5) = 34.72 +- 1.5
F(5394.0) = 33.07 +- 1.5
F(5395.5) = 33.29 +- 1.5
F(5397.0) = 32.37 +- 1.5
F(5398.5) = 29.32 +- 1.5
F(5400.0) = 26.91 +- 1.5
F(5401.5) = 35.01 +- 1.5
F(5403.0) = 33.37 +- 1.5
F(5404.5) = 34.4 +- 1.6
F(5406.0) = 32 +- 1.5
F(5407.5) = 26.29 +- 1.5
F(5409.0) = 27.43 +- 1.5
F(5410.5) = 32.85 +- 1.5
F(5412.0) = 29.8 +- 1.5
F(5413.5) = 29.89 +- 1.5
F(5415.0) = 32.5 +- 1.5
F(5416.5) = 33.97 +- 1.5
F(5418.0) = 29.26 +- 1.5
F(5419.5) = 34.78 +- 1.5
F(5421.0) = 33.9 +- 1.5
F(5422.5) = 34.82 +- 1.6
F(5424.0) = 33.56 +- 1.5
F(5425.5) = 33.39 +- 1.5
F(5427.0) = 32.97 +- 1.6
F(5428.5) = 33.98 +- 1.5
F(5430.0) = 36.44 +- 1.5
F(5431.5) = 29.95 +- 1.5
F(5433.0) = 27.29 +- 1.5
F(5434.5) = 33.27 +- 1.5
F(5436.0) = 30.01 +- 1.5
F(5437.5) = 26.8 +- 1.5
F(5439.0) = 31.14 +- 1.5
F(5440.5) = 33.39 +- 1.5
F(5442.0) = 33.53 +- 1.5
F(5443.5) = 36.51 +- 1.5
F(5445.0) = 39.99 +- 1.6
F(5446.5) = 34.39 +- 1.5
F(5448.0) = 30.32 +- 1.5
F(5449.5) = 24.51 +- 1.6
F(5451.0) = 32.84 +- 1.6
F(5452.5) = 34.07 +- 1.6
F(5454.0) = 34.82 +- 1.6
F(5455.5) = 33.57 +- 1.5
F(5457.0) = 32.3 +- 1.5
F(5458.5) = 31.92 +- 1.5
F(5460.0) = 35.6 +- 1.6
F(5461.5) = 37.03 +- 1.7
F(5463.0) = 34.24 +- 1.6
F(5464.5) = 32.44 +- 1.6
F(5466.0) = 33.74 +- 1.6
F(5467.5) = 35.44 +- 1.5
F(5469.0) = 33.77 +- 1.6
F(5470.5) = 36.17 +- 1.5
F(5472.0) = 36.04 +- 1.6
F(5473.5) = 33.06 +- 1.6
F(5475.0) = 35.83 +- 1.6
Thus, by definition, 1.1 Angstrom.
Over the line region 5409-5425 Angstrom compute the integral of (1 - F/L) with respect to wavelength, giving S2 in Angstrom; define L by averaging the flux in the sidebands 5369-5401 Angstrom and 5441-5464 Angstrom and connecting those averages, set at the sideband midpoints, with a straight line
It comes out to 0.3 Angstrom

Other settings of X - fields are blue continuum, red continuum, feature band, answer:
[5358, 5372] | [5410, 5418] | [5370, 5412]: 1.0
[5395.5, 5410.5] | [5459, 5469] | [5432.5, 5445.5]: 0.3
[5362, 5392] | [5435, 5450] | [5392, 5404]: 0.1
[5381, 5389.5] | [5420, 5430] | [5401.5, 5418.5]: 1.4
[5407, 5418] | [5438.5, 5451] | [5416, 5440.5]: -0.5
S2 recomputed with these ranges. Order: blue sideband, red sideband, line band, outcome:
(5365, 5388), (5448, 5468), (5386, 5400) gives -0.05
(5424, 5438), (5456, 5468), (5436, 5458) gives 0.21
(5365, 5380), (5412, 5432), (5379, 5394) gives -1.04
